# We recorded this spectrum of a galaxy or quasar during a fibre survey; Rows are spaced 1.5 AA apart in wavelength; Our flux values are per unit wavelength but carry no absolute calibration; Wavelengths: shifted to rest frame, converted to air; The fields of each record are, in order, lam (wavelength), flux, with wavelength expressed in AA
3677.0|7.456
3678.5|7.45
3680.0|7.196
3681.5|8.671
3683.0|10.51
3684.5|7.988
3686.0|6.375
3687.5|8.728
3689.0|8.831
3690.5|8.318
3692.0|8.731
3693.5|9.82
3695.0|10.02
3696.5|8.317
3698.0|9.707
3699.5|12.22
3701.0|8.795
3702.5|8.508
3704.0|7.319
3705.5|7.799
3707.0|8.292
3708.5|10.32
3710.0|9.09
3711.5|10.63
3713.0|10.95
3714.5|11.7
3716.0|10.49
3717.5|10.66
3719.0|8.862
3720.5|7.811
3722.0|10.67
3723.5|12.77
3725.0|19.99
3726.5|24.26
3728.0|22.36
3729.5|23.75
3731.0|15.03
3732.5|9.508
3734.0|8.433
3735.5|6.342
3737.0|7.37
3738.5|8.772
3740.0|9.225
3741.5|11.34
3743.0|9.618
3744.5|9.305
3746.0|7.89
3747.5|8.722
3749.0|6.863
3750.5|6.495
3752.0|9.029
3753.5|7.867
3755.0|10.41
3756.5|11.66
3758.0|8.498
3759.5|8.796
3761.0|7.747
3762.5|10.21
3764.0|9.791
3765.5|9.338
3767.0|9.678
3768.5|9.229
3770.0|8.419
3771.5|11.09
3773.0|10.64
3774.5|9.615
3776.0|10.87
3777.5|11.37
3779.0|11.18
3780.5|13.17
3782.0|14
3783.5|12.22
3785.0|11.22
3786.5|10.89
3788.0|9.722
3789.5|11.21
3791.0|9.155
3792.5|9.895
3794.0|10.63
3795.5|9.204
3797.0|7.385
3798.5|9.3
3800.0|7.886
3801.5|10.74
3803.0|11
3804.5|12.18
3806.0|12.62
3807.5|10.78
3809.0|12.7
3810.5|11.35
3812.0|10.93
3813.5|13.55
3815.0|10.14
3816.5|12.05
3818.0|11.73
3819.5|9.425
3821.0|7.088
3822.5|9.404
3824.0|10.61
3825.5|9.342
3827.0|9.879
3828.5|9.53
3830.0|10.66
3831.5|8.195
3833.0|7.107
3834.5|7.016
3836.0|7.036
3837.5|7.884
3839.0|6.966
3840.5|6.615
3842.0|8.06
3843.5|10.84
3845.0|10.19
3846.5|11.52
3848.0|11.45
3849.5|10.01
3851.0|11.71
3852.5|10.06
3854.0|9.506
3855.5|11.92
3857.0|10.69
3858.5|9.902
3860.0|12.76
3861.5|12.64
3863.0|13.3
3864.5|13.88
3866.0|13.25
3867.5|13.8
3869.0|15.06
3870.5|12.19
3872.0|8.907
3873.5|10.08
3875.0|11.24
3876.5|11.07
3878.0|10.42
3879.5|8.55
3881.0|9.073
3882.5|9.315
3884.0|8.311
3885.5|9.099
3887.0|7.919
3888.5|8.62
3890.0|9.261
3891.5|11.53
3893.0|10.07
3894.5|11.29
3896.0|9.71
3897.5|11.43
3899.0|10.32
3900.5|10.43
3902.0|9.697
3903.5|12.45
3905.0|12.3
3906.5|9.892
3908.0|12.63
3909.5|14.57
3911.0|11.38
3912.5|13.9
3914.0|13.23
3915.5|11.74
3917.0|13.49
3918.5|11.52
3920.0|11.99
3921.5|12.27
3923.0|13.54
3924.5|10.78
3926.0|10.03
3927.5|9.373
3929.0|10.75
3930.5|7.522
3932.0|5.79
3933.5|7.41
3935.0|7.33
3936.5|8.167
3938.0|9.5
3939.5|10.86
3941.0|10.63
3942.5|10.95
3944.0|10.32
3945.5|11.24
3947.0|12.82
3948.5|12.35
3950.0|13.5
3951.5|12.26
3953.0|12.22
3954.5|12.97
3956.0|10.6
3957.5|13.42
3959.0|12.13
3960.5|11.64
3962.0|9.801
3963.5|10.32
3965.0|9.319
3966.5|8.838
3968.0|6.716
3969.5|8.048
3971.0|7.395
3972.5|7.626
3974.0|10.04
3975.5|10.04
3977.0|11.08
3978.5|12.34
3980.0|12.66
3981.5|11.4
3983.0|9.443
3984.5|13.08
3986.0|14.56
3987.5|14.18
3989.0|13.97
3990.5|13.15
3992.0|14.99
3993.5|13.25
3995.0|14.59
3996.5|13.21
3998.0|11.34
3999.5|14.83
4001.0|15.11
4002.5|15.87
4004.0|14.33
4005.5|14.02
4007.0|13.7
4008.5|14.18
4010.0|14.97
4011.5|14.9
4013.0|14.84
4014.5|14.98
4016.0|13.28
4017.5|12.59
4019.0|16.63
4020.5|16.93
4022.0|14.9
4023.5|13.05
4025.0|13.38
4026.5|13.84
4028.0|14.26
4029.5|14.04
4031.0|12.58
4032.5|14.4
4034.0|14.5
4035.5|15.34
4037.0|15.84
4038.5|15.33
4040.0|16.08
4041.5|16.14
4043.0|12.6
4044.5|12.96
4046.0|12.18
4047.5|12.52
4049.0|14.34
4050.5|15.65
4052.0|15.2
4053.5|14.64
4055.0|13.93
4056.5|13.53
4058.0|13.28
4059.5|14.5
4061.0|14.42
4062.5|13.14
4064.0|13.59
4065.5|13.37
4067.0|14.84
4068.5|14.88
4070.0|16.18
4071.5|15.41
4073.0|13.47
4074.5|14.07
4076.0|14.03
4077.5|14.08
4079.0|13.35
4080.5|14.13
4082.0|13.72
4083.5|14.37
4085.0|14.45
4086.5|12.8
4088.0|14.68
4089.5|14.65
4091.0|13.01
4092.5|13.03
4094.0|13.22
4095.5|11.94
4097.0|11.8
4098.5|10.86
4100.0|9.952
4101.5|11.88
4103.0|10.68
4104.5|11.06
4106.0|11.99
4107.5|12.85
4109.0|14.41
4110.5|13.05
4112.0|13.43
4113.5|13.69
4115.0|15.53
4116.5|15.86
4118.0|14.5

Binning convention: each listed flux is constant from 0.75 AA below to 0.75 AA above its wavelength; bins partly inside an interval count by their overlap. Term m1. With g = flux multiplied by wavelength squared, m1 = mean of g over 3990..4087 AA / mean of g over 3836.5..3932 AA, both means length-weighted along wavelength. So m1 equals 1.42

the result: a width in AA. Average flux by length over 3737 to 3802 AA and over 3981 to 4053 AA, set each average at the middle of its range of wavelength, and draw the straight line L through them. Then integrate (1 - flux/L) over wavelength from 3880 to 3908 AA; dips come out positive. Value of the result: 4.4 AA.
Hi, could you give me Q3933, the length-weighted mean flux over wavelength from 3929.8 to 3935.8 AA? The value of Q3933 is 7.02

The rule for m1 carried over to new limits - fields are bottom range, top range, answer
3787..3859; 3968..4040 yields 1.48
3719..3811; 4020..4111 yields 1.49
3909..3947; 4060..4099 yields 1.38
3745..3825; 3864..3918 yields 1.16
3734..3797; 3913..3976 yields 1.19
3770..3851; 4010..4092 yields 1.59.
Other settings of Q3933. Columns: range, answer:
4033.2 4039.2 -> 15.2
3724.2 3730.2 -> 22.5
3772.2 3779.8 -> 10.8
